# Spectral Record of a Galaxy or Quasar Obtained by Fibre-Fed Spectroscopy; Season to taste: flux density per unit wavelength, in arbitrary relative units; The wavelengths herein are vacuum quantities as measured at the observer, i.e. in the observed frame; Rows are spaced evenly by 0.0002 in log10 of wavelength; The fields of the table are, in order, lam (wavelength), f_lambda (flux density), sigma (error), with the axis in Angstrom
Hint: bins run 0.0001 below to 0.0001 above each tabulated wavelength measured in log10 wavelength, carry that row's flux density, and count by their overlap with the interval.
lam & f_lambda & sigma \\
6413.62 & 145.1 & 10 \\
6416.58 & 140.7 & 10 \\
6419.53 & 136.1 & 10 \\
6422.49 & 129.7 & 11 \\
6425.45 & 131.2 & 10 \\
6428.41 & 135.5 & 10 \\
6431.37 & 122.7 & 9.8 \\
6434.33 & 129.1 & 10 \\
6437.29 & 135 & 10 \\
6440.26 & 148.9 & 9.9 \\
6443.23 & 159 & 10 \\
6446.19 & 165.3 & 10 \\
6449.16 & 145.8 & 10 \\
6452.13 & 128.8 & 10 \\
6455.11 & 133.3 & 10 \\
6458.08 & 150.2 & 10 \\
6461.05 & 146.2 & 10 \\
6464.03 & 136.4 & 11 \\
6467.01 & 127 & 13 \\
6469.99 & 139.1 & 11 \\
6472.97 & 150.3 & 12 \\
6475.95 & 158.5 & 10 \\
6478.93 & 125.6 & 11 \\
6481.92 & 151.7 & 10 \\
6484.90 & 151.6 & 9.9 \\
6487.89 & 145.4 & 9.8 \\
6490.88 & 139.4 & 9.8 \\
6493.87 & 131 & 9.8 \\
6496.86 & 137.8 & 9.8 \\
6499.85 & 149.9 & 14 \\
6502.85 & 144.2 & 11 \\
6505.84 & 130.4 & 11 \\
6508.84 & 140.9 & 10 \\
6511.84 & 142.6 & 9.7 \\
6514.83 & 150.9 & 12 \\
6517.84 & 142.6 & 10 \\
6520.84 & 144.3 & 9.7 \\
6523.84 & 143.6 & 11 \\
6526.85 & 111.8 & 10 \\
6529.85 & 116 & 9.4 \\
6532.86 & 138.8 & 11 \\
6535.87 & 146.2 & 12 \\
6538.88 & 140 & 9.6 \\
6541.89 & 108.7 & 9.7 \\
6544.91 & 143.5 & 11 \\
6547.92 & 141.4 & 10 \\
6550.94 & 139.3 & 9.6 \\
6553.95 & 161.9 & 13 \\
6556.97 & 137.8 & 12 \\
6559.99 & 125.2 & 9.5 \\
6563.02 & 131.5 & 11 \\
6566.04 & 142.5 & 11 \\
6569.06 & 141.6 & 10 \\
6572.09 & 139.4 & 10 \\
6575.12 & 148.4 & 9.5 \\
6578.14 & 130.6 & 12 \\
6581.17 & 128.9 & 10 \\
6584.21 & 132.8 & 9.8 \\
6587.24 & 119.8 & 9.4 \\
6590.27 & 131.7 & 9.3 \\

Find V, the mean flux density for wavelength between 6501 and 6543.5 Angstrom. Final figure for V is 136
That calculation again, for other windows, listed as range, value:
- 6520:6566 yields 135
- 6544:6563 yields 141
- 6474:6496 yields 143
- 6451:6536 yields 140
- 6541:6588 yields 136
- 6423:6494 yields 141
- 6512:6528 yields 140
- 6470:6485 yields 146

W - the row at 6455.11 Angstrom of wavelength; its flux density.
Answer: 133.3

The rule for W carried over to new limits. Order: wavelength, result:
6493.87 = 131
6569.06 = 141.6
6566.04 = 142.5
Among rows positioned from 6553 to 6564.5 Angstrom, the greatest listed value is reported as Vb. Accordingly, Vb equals 161.9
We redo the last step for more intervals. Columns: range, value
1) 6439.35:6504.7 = 165.3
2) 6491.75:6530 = 150.9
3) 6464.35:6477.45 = 158.5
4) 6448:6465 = 150.2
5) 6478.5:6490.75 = 151.7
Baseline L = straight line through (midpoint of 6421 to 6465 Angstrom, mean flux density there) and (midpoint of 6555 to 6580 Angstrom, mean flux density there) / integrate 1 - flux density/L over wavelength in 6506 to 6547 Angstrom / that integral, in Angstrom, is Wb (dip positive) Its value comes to 0.66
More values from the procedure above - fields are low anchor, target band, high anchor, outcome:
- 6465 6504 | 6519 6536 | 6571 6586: 0.8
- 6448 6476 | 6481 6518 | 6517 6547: -1.6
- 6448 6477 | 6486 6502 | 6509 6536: -0.2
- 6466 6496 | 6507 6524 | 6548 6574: -0.3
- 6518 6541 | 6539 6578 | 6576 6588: -1.9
